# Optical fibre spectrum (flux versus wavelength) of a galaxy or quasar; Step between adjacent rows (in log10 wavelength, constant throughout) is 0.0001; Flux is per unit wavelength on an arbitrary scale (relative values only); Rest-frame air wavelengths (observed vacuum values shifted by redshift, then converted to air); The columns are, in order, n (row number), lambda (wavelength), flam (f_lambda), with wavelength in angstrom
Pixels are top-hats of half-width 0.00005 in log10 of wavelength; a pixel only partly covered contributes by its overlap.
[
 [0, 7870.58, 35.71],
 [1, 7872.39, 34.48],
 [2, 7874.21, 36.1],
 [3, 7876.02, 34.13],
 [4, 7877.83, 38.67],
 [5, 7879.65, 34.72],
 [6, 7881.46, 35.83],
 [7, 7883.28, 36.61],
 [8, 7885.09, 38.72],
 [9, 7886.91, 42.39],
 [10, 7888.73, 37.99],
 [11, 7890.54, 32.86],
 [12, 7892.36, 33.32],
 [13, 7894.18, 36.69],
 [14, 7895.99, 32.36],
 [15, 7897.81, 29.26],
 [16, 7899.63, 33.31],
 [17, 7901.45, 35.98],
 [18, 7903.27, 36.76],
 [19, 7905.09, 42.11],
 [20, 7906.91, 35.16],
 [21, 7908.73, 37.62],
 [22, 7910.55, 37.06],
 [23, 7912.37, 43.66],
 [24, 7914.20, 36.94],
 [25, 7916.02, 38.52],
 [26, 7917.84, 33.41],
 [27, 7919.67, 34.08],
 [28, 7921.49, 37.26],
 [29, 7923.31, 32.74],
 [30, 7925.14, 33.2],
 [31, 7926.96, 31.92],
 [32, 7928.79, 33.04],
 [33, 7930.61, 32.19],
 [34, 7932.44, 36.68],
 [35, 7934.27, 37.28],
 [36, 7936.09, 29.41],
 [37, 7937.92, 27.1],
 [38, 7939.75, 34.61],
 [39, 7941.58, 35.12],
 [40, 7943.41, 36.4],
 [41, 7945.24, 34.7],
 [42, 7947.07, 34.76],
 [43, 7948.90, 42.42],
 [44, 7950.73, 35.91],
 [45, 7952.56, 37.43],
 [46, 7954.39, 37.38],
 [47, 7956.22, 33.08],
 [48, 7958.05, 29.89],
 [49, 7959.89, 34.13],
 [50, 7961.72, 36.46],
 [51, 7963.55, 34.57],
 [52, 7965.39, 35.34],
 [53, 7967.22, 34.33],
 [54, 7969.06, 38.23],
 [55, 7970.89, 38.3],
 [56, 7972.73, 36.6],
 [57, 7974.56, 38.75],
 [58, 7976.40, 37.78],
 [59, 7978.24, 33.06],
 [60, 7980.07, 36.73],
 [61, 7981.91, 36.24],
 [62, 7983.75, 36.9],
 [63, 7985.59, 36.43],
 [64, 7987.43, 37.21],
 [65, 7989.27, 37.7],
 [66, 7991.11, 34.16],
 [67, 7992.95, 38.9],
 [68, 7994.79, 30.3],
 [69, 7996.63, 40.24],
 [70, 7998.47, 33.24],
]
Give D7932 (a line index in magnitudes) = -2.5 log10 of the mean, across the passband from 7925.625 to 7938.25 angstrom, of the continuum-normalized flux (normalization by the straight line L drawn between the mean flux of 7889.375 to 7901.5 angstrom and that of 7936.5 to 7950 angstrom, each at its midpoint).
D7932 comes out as 0.05 mag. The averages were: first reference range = 33.3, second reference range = 34.8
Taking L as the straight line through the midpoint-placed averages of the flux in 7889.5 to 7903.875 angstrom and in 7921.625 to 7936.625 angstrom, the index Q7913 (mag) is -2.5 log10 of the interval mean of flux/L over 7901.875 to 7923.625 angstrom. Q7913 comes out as -0.11 mag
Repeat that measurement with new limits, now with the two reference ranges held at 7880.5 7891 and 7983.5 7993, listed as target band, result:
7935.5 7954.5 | 0.062 mag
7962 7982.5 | 0.014 mag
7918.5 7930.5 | 0.112 mag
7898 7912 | 0.020 mag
